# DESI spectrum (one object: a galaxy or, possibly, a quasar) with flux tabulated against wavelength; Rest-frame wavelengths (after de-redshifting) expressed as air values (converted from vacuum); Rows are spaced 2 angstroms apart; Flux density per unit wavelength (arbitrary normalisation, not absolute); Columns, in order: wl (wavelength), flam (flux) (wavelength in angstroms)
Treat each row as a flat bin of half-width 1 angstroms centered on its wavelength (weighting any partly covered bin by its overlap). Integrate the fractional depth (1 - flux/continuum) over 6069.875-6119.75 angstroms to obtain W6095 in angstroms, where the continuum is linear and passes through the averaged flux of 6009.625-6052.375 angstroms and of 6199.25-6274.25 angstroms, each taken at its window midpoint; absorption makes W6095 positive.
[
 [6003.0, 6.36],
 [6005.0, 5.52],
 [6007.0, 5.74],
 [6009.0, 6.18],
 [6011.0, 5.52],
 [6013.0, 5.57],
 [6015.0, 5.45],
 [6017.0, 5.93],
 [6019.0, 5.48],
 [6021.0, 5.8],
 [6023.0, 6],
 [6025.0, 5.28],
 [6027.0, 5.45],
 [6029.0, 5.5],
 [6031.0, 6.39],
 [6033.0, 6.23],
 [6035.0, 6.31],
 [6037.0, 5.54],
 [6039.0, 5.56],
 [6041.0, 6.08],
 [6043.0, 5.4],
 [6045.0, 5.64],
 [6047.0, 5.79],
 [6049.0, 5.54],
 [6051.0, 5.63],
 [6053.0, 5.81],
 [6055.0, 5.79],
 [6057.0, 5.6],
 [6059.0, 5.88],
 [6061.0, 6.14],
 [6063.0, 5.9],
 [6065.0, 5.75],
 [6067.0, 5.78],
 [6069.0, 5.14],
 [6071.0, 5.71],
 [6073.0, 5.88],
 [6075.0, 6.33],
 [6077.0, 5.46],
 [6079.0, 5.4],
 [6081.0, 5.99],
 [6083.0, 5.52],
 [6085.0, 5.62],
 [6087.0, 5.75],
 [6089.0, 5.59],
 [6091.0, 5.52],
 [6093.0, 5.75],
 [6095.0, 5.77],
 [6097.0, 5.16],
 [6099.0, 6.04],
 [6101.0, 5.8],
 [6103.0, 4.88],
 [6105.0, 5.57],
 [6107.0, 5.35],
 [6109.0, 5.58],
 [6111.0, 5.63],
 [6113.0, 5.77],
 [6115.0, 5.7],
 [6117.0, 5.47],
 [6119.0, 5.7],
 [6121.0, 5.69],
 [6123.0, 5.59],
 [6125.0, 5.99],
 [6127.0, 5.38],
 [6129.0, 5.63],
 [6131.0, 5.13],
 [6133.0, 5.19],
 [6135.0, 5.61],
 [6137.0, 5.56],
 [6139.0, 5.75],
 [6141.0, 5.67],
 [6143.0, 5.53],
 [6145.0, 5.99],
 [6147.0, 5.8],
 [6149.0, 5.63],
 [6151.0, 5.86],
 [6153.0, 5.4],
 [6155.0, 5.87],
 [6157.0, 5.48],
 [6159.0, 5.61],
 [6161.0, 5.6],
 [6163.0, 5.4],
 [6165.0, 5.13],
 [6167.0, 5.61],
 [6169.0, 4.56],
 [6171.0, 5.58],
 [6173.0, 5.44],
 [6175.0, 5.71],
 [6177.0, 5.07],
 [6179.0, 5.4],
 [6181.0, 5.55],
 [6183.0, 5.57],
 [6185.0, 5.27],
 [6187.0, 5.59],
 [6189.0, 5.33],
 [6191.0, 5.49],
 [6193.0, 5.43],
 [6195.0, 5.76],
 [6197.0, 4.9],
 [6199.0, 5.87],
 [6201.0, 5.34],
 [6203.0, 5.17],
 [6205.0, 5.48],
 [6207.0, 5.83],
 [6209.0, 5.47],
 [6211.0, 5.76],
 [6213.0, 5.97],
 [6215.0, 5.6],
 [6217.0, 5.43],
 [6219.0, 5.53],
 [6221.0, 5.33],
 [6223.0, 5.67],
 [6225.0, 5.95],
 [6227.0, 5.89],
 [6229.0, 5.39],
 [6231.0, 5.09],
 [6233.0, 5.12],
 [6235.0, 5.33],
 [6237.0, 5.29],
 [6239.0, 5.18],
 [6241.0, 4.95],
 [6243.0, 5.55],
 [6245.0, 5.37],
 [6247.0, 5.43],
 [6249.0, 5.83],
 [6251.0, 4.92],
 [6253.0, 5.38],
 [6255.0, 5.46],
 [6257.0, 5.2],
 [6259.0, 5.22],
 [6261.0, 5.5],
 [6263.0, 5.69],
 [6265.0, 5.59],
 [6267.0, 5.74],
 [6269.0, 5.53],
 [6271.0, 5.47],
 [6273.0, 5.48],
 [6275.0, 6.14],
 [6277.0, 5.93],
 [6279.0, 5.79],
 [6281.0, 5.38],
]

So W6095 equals 0.1 angstroms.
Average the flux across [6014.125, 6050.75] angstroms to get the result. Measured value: 5.74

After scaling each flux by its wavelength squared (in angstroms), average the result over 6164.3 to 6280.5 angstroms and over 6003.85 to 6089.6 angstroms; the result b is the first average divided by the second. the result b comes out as 1.01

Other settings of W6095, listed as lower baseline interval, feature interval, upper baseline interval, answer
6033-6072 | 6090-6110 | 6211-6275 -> 0.5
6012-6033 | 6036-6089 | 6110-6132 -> -0.4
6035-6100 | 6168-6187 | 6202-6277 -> 0.7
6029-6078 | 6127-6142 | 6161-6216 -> 0.3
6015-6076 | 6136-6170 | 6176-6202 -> -0.3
